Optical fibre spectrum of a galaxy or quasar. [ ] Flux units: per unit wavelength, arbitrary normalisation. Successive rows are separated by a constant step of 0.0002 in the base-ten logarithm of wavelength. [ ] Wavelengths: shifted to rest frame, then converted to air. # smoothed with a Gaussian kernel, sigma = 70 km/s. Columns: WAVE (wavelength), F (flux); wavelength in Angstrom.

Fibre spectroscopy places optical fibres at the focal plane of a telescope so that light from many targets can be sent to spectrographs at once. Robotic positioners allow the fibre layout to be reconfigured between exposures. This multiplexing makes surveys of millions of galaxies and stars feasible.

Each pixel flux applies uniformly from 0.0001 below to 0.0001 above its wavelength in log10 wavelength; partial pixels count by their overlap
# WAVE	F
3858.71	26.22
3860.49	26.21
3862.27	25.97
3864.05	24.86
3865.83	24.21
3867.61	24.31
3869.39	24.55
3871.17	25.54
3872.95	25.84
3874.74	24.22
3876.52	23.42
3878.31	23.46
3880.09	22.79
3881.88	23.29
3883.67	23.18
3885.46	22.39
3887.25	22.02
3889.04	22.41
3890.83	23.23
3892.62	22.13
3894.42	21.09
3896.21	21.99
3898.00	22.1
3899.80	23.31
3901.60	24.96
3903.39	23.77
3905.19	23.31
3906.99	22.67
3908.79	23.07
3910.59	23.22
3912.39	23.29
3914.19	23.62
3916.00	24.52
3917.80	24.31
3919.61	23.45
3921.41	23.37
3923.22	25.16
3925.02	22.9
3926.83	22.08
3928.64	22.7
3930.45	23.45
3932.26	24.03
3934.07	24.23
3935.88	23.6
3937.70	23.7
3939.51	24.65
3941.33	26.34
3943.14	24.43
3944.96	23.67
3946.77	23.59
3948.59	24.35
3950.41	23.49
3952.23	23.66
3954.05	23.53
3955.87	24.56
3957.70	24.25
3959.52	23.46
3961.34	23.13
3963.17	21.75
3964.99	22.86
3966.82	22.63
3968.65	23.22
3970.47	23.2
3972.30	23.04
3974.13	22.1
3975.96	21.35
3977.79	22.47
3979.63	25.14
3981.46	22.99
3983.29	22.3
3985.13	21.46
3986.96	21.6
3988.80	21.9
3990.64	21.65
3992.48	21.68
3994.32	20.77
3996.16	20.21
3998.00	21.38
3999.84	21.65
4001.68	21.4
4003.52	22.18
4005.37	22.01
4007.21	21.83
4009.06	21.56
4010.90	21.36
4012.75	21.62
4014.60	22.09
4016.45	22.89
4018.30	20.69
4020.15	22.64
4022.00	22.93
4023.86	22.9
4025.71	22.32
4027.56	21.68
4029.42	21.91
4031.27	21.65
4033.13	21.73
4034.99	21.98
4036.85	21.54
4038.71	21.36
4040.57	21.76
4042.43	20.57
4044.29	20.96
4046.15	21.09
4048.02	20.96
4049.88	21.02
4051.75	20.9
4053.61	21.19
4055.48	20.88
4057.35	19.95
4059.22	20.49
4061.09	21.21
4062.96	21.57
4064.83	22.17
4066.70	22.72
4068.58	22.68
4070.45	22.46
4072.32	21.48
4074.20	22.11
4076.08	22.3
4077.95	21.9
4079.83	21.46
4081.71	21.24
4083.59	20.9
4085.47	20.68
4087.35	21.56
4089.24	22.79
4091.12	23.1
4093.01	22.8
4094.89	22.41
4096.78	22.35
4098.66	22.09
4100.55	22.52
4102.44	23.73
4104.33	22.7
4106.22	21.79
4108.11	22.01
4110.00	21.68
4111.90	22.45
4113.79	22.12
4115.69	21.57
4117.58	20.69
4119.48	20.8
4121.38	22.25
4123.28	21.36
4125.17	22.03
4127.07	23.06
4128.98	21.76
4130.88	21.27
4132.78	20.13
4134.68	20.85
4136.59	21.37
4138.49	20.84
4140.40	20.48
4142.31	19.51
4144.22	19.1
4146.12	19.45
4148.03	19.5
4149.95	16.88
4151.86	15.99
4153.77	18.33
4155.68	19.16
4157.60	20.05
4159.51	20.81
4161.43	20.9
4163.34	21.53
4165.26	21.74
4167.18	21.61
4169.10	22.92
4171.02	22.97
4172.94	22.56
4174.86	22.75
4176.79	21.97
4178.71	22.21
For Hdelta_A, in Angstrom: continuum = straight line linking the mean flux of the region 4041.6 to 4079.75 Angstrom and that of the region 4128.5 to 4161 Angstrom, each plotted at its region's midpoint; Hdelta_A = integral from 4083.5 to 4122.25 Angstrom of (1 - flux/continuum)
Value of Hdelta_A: -2.8 Angstrom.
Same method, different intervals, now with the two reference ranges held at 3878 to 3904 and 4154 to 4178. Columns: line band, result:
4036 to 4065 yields 1.27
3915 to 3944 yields -1.70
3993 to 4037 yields 0.81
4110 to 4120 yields 0.07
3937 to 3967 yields -1.72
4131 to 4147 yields 1.00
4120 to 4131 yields -0.14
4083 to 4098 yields -0.17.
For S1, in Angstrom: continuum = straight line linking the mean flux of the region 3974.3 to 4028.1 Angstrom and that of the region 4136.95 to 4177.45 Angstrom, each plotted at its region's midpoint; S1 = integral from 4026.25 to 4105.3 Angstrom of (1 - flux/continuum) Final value -1.5 Angstrom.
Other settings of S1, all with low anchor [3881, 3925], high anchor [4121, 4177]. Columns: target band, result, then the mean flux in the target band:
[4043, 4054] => 0.37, 21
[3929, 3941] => -0.61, 24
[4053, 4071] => 0.06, 21.5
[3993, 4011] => 0.60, 21.5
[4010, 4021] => 0.09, 21.9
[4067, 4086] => -0.28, 21.8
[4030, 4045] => 0.26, 21.5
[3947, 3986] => -0.98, 23.1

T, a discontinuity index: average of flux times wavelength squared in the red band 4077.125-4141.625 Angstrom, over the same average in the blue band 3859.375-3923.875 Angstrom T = 1.0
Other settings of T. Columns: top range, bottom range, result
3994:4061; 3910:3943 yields 0.95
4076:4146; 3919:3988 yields 1.00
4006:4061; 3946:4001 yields 0.98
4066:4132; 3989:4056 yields 1.06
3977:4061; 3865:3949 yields 0.97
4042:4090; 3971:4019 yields 1.01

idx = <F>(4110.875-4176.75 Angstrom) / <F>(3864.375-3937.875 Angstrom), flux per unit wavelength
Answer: 0.89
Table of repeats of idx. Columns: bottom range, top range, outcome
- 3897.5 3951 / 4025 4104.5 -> 0.92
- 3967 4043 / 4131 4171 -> 0.92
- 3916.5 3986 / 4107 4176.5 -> 0.89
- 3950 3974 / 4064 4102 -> 0.95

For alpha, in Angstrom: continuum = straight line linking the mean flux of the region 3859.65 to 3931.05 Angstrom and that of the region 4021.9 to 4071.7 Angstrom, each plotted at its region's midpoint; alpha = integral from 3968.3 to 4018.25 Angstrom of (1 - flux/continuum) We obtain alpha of 0.59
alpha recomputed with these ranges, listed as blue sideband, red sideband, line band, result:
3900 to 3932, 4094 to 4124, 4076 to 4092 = 0.35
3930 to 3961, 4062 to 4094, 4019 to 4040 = 0.66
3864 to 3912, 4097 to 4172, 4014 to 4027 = -0.14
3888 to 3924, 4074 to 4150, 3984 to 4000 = 0.81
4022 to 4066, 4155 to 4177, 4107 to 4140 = 0.01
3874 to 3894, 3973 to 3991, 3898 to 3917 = -0.62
